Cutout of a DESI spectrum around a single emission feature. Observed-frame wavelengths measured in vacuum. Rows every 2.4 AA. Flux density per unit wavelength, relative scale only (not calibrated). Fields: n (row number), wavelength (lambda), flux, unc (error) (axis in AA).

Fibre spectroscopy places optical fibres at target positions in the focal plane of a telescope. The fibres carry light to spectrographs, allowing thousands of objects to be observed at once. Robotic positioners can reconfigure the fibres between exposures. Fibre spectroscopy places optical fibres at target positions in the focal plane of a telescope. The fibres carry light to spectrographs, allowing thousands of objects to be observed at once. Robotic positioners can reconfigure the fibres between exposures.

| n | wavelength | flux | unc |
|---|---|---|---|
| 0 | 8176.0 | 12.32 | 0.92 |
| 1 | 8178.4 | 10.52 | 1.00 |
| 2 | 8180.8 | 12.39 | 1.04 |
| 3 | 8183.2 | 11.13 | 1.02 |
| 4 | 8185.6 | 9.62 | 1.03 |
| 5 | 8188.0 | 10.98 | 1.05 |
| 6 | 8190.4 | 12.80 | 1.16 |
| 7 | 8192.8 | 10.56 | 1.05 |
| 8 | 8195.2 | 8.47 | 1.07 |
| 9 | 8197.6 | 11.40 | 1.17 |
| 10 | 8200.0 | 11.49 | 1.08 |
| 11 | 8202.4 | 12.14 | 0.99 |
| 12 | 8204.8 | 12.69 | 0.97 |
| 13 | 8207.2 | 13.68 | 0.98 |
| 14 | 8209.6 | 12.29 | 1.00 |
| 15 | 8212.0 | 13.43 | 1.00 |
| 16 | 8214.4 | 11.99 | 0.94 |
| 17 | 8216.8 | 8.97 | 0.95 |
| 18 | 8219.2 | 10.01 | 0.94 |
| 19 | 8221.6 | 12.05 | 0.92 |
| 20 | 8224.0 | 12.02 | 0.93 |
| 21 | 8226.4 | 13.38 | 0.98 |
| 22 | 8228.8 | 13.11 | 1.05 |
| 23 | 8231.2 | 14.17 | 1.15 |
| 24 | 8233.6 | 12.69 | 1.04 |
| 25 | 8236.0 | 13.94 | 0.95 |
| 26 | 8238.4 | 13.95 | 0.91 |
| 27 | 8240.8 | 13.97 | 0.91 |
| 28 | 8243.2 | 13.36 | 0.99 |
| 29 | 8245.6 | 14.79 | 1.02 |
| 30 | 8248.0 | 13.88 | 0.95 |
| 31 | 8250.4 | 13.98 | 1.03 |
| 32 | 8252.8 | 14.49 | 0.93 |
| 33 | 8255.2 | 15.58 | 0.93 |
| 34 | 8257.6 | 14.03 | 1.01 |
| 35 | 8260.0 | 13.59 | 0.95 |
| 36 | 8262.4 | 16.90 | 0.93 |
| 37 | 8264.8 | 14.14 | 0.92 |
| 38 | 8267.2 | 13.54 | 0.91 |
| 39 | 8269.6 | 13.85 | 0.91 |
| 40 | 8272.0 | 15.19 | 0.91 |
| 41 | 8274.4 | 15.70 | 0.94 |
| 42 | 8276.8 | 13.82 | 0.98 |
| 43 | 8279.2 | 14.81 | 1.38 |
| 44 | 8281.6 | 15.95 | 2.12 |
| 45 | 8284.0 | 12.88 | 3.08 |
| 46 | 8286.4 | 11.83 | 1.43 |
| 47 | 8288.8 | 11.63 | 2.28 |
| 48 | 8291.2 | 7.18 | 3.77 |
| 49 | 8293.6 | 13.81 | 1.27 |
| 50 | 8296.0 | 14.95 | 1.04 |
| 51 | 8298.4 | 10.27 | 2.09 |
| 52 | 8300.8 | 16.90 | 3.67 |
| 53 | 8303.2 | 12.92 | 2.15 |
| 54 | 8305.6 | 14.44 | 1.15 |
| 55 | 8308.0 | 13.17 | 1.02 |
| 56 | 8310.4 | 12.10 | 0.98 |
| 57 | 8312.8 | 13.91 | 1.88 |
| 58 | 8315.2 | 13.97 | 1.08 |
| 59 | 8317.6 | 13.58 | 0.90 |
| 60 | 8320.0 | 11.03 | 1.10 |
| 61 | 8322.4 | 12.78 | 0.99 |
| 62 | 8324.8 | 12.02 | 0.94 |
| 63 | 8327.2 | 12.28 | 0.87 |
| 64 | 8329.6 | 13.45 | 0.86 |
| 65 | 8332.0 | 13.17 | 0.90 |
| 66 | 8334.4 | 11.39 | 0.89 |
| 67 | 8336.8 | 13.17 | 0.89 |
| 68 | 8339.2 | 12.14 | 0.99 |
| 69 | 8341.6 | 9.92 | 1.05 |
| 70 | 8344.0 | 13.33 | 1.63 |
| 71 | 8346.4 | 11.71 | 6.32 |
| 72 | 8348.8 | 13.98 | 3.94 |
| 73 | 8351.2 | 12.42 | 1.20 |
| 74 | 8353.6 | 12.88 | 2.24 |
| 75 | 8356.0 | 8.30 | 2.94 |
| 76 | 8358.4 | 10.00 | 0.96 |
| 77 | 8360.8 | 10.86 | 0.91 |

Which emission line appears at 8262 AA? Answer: Mg II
